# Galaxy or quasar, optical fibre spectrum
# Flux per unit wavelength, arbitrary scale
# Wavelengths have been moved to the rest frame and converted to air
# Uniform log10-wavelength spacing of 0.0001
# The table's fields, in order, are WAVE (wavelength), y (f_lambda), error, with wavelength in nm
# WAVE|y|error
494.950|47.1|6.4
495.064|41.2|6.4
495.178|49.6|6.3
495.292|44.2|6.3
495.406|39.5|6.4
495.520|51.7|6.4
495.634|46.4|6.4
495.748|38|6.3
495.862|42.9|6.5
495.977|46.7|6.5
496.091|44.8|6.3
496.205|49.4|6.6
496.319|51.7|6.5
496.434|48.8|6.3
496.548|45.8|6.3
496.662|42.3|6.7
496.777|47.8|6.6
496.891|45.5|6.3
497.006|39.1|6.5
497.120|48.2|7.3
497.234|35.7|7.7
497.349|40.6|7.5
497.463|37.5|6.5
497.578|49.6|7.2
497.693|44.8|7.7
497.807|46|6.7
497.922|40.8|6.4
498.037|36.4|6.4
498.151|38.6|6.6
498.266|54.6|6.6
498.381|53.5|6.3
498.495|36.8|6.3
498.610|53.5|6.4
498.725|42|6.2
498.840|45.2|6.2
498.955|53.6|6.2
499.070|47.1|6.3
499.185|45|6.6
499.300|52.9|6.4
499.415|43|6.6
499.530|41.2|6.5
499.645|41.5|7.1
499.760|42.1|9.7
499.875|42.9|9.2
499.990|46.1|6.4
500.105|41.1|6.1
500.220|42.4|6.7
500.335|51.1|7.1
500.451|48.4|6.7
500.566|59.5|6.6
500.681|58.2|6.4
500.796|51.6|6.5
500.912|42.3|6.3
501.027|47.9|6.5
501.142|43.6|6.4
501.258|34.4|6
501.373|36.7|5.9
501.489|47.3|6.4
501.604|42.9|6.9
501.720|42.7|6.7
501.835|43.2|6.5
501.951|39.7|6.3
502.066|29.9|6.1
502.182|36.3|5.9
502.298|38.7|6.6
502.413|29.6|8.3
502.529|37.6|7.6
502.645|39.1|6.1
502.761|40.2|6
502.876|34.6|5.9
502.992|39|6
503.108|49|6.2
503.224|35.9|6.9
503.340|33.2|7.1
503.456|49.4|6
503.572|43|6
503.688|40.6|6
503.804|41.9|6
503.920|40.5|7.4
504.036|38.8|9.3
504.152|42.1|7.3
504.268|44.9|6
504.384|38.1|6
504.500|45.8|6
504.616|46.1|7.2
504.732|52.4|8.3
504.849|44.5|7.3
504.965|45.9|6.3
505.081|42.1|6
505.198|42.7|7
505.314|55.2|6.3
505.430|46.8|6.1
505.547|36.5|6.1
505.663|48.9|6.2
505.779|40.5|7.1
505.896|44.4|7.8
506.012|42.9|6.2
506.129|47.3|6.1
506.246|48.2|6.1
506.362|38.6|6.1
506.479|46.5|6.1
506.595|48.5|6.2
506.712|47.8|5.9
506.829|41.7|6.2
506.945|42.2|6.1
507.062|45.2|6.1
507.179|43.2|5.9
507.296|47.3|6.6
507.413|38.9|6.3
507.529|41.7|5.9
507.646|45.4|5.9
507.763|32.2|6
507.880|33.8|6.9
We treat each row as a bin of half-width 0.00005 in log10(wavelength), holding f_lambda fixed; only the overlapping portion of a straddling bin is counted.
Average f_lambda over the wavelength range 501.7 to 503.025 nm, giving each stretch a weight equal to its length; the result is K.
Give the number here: 37.4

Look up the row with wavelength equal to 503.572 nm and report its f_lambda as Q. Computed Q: 43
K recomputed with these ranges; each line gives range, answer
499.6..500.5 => 44.5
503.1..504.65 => 41.8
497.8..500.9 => 46.4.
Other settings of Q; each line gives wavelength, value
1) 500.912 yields 42.3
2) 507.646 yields 45.4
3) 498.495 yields 36.8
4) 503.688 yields 40.6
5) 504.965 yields 45.9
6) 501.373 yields 36.7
